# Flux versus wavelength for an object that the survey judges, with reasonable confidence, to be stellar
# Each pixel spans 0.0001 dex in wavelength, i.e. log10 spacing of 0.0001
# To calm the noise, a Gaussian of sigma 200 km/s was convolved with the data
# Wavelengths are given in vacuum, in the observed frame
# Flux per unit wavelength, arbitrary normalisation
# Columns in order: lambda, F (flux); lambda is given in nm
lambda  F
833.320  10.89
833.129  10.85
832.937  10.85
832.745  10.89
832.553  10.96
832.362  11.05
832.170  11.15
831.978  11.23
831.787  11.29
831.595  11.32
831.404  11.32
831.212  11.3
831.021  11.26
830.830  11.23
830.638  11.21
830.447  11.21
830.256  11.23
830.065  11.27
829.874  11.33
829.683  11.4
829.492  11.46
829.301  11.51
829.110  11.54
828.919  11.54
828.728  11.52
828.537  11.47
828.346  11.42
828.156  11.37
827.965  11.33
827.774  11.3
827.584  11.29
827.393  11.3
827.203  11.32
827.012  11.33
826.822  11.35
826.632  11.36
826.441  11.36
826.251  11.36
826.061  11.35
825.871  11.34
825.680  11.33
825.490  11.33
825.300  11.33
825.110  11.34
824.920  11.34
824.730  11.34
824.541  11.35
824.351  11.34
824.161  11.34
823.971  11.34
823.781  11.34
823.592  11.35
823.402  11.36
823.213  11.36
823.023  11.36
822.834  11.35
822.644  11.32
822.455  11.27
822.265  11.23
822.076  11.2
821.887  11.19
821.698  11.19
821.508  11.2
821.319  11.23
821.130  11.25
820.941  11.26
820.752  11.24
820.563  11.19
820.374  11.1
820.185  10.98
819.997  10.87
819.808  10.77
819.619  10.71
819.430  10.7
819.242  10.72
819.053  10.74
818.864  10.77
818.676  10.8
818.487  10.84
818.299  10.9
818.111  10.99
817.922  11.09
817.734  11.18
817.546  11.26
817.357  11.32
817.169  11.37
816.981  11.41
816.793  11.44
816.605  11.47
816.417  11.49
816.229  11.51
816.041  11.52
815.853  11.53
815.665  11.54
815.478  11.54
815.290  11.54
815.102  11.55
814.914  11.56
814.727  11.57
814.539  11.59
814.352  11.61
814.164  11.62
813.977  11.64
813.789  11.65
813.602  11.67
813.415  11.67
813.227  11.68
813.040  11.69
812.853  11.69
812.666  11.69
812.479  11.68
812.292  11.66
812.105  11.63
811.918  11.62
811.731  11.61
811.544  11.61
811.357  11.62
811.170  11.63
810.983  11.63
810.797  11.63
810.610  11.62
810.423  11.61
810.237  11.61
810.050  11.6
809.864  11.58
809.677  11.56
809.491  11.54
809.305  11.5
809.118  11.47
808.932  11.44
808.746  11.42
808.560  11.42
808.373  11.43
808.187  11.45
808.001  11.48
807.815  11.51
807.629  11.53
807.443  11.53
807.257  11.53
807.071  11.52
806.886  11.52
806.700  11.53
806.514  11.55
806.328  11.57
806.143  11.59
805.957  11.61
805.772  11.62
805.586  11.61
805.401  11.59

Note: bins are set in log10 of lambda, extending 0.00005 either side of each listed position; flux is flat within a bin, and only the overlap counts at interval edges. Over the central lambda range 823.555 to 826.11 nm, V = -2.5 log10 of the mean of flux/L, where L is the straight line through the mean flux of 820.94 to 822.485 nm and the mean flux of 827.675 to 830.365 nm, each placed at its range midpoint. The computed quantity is 0.00 mag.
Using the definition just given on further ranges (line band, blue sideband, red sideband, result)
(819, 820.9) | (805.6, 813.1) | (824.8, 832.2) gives 0.051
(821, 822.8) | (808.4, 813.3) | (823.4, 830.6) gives 0.019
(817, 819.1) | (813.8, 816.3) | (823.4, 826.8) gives 0.044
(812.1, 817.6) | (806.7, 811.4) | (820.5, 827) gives -0.011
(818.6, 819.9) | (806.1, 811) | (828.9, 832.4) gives 0.067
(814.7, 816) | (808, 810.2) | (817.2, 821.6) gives -0.033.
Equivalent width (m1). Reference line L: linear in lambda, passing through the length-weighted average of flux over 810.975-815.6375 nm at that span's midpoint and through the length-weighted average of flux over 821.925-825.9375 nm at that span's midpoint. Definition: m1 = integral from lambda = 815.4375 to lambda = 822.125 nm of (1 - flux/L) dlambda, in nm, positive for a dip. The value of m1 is 0.19 nm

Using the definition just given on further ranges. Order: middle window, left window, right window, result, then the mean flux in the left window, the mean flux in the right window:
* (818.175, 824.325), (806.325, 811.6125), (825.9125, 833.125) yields 0.15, 11.5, 11.3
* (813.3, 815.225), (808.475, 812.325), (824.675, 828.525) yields -0.02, 11.6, 11.3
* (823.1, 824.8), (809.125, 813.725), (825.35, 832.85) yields 0.01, 11.6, 11.3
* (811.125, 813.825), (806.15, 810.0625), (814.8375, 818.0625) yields -0.04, 11.5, 11.4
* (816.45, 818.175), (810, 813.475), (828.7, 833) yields 0.04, 11.6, 11.3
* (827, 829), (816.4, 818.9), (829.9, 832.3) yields -0.03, 11.2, 11.3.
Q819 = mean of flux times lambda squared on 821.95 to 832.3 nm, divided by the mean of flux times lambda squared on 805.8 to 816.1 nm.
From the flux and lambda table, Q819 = 1.02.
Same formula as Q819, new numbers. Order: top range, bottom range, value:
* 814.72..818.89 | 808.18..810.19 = 1.00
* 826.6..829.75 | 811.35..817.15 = 1.02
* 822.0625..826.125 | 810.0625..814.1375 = 1.00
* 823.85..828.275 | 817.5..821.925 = 1.05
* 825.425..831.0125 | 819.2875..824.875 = 1.03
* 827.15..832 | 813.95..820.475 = 1.04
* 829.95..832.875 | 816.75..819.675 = 1.05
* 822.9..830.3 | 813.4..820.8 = 1.03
